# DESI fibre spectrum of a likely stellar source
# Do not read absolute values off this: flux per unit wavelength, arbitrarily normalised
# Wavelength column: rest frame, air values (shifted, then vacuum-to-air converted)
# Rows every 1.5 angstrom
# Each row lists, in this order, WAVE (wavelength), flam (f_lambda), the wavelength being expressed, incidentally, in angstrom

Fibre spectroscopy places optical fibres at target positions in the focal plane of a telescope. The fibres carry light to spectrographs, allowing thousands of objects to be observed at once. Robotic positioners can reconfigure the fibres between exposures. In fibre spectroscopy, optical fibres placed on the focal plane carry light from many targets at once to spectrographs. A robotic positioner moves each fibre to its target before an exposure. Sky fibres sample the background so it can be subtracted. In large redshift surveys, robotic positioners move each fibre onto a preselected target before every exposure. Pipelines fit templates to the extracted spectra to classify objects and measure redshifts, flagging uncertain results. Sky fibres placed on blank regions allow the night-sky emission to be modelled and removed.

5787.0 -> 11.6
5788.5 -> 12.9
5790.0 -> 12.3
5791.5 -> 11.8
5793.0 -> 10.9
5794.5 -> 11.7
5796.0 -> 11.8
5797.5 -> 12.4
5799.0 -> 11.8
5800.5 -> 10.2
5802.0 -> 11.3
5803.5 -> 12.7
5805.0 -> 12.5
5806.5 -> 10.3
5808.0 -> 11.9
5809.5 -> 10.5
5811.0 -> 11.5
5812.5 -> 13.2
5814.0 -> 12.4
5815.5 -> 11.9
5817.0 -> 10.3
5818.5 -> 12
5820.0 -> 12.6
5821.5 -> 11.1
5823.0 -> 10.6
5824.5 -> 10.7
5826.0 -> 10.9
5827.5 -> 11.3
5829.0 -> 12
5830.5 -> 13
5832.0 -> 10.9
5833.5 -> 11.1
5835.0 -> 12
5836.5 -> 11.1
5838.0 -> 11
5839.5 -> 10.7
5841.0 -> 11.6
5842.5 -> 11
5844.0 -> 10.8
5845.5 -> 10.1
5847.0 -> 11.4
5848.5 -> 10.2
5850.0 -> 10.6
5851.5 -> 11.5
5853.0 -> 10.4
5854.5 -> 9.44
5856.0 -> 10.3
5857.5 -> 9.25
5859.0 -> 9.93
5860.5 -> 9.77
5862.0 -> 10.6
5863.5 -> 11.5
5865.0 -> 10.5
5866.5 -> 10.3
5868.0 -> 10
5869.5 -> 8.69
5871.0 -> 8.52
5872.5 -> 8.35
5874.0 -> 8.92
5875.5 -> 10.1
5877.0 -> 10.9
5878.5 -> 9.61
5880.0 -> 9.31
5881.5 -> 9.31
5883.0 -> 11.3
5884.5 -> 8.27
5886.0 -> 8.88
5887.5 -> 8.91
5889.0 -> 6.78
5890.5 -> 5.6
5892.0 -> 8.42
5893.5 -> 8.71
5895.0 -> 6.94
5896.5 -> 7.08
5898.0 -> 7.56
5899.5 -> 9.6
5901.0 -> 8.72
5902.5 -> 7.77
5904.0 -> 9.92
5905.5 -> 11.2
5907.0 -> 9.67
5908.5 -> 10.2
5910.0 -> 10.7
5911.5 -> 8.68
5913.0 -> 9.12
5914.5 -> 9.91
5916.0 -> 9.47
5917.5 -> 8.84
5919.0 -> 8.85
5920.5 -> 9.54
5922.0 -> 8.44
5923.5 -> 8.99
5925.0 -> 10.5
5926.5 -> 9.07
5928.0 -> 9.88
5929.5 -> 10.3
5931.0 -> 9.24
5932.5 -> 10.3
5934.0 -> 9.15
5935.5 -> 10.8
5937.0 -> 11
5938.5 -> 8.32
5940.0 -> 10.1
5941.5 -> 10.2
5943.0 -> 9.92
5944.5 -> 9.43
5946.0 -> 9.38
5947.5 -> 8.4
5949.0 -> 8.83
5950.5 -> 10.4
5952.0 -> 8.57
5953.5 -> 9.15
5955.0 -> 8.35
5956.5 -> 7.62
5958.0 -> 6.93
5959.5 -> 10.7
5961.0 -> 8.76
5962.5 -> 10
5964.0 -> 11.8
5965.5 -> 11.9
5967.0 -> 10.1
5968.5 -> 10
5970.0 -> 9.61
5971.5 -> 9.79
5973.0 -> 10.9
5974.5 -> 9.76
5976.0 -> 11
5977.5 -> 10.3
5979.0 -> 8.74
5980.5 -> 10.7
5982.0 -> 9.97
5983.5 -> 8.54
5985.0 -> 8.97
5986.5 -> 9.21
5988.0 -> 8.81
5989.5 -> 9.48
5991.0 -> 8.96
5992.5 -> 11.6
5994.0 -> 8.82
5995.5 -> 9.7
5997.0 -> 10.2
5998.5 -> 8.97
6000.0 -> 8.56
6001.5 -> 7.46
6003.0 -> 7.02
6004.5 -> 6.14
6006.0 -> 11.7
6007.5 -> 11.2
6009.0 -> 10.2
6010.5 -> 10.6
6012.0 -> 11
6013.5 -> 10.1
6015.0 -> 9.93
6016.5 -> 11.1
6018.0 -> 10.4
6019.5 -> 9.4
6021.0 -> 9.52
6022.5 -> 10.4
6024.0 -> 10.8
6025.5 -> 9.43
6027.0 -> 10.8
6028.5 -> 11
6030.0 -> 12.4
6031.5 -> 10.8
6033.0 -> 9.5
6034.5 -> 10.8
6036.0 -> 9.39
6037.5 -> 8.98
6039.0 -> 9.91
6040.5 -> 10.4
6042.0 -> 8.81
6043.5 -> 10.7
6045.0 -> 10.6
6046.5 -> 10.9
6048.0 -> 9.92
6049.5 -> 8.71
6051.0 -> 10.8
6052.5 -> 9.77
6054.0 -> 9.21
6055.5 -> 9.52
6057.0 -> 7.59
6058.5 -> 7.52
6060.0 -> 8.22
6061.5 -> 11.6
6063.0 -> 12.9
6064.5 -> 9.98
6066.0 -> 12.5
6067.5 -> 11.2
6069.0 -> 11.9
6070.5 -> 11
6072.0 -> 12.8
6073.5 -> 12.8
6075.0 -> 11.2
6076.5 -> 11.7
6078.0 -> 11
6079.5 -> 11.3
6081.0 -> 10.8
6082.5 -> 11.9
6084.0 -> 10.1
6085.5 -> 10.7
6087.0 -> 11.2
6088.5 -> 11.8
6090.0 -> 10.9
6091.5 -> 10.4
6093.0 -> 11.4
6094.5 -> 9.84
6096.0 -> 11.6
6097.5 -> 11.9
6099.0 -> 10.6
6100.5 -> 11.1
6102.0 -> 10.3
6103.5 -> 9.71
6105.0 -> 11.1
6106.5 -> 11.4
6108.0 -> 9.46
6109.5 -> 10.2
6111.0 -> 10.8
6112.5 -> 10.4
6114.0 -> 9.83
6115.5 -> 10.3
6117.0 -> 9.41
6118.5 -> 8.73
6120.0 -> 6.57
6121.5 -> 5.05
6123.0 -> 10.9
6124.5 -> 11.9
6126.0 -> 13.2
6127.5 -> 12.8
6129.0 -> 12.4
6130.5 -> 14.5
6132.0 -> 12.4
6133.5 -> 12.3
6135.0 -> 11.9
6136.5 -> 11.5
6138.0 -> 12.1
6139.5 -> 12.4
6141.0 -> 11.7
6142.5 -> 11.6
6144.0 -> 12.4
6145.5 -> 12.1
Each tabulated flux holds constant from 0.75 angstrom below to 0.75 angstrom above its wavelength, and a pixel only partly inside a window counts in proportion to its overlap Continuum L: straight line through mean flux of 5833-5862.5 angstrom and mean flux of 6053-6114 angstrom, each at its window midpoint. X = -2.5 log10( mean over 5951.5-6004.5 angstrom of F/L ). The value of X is 0.14 mag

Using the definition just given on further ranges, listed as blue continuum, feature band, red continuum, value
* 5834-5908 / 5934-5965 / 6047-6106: 0.07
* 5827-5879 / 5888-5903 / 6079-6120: 0.33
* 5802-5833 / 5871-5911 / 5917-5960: 0.15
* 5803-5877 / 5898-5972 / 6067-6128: 0.14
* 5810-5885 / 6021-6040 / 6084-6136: 0.04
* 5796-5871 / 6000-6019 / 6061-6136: 0.14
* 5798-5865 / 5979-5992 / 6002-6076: 0.13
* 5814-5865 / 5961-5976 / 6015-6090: 0.03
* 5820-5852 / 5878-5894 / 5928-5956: 0.20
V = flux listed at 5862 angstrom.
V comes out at 10.6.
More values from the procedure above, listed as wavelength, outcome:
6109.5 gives 10.2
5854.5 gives 9.44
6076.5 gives 11.7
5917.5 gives 8.84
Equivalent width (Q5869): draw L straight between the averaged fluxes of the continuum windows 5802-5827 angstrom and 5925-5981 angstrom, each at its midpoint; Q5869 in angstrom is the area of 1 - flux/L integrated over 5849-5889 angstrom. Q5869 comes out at 4.0 angstrom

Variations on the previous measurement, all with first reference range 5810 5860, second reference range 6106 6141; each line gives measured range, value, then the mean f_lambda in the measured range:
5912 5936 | 3.3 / 9.5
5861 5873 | 1.3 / 9.84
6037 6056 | 1.9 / 9.88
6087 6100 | -0.2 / 11.1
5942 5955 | 2.1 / 9.23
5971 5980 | 0.7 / 10.1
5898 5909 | 1.6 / 9.43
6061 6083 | -1.4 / 11.6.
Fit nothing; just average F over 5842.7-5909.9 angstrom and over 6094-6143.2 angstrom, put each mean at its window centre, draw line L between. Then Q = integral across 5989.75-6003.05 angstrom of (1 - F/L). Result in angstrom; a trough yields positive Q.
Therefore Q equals 1.3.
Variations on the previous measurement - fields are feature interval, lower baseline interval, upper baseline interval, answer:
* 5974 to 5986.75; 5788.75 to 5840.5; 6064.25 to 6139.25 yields 1.8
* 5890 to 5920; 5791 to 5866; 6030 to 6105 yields 5.8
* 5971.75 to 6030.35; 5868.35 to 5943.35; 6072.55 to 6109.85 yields 1.8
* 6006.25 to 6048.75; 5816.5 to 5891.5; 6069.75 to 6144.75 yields 1.9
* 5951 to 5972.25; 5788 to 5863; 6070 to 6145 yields 3.1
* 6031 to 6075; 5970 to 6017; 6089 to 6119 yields -0.9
